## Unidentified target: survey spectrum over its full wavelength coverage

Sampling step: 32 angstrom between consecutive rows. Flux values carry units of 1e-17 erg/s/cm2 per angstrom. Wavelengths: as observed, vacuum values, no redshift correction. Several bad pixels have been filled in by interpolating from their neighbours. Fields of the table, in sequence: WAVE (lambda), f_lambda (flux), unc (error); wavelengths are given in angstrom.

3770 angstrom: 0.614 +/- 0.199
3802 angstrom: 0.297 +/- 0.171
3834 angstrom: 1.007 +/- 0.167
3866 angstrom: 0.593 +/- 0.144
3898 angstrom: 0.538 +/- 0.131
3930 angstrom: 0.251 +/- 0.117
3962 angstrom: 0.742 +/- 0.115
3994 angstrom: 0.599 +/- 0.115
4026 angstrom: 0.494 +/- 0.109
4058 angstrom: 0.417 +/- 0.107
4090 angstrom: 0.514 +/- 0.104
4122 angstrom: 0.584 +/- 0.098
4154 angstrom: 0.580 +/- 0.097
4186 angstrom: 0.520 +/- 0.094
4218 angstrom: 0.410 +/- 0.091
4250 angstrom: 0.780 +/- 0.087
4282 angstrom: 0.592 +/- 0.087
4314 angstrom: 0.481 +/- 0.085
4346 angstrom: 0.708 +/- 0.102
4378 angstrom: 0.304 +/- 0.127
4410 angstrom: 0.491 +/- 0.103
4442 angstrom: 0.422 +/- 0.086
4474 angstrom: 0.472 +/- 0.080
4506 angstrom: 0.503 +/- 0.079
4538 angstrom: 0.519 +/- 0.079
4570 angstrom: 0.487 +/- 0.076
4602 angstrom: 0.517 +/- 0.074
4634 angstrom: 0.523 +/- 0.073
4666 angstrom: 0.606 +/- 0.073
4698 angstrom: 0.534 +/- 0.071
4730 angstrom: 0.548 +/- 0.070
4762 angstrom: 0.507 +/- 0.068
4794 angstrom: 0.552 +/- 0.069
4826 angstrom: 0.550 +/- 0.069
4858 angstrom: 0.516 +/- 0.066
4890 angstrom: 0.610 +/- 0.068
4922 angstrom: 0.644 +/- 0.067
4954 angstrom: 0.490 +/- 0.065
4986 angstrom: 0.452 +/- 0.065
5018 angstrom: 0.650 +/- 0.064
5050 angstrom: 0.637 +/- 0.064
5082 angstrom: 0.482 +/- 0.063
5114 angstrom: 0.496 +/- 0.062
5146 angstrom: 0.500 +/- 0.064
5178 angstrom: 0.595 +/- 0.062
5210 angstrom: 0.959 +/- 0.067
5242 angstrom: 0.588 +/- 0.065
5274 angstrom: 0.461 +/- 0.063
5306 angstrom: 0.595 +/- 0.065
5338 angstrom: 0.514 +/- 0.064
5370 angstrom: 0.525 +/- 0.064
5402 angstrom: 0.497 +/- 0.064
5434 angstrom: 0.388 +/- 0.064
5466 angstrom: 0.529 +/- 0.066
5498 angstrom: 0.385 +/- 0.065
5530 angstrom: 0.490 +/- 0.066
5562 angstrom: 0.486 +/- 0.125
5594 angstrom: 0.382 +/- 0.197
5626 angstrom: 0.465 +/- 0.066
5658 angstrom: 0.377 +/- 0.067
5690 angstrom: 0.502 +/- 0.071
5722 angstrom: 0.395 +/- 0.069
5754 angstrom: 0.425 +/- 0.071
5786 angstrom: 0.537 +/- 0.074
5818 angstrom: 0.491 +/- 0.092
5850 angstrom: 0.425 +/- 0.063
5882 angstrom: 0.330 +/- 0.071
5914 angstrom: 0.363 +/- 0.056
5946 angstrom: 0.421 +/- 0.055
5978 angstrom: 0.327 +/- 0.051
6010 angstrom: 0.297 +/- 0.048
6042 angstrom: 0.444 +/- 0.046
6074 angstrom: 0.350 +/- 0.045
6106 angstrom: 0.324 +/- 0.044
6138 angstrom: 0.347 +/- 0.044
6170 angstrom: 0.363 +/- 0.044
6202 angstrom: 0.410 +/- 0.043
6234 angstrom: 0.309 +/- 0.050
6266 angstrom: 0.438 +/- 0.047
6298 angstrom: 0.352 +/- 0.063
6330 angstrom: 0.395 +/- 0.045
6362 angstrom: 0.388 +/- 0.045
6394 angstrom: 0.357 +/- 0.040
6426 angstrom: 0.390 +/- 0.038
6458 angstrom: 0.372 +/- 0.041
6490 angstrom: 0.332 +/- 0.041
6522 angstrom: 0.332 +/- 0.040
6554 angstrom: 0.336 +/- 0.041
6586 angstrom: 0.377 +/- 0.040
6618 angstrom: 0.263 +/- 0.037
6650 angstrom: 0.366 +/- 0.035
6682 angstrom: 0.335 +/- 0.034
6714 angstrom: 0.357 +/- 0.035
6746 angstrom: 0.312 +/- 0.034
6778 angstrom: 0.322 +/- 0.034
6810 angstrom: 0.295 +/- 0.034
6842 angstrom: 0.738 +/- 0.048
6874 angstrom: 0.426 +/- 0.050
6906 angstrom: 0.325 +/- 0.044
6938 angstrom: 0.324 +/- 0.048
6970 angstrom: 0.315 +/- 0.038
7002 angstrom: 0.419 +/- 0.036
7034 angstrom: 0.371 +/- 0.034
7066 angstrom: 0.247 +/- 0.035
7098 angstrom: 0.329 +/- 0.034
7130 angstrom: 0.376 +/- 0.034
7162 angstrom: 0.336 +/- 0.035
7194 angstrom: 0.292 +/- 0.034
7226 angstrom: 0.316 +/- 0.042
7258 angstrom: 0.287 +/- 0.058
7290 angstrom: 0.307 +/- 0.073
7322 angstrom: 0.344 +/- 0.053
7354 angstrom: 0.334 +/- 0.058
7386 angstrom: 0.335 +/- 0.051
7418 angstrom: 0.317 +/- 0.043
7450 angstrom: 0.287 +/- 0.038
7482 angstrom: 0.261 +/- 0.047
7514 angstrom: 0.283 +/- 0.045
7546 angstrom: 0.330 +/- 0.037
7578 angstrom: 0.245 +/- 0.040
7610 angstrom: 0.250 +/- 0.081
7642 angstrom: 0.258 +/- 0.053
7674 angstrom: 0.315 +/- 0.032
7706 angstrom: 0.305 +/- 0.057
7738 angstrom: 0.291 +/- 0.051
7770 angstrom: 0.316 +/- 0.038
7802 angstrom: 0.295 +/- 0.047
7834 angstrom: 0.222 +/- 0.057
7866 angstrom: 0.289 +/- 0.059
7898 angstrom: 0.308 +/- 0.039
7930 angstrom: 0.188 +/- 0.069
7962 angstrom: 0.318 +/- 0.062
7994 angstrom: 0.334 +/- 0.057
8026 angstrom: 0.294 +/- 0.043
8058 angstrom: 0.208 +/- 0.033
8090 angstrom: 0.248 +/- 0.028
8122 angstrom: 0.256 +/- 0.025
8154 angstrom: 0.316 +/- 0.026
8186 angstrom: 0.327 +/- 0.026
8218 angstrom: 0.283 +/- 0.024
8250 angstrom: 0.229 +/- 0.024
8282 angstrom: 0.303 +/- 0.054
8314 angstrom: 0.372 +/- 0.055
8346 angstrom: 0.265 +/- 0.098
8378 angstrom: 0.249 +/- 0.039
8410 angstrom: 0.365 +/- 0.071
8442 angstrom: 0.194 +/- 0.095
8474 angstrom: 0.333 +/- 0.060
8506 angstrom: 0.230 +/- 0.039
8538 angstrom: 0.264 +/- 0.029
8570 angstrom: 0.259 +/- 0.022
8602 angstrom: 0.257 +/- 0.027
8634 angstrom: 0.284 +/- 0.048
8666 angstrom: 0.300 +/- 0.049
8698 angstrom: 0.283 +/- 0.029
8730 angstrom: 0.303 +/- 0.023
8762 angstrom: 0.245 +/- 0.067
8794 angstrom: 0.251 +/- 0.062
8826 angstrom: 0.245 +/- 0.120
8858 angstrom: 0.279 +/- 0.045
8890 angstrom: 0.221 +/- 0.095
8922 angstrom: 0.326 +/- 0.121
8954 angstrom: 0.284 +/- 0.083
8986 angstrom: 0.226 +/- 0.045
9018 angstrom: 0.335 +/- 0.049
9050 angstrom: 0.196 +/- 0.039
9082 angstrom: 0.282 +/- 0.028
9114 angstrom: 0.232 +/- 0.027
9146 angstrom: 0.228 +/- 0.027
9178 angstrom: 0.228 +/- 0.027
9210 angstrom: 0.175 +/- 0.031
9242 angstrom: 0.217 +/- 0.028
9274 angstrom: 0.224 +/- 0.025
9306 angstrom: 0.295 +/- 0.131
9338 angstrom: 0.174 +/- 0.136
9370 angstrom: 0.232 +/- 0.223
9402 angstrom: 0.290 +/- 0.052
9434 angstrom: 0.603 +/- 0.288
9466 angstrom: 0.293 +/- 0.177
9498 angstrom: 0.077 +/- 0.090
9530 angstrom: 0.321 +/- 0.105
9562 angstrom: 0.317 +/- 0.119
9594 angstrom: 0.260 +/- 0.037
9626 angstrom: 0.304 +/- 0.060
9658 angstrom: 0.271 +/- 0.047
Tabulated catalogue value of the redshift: 0.042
